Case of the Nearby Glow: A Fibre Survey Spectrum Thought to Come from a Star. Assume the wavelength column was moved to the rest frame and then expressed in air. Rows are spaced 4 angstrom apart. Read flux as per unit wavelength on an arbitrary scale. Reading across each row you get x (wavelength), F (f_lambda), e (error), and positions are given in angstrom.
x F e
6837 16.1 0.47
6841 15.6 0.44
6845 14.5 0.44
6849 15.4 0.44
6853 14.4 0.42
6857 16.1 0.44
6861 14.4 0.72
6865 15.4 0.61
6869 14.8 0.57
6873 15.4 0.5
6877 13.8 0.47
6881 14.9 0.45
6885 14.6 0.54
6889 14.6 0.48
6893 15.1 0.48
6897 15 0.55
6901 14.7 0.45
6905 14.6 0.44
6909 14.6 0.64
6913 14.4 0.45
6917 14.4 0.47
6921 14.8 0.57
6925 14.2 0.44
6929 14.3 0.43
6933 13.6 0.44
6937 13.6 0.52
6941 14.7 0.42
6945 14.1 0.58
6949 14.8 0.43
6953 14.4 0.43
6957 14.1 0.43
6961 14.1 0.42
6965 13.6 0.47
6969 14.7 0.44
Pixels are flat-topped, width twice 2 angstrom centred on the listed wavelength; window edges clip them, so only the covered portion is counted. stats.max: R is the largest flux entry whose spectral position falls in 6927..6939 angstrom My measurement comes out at 14.3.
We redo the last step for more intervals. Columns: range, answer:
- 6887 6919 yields 15.1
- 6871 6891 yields 15.4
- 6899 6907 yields 14.7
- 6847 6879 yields 16.1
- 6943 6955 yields 14.8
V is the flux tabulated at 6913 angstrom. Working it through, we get 14.4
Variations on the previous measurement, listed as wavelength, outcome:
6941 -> 14.7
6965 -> 13.6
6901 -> 14.7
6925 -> 14.2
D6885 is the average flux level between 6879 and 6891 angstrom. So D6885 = 14.7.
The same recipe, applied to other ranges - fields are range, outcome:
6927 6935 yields 13.9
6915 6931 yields 14.4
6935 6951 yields 14.3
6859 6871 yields 14.9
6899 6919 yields 14.5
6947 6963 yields 14.4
